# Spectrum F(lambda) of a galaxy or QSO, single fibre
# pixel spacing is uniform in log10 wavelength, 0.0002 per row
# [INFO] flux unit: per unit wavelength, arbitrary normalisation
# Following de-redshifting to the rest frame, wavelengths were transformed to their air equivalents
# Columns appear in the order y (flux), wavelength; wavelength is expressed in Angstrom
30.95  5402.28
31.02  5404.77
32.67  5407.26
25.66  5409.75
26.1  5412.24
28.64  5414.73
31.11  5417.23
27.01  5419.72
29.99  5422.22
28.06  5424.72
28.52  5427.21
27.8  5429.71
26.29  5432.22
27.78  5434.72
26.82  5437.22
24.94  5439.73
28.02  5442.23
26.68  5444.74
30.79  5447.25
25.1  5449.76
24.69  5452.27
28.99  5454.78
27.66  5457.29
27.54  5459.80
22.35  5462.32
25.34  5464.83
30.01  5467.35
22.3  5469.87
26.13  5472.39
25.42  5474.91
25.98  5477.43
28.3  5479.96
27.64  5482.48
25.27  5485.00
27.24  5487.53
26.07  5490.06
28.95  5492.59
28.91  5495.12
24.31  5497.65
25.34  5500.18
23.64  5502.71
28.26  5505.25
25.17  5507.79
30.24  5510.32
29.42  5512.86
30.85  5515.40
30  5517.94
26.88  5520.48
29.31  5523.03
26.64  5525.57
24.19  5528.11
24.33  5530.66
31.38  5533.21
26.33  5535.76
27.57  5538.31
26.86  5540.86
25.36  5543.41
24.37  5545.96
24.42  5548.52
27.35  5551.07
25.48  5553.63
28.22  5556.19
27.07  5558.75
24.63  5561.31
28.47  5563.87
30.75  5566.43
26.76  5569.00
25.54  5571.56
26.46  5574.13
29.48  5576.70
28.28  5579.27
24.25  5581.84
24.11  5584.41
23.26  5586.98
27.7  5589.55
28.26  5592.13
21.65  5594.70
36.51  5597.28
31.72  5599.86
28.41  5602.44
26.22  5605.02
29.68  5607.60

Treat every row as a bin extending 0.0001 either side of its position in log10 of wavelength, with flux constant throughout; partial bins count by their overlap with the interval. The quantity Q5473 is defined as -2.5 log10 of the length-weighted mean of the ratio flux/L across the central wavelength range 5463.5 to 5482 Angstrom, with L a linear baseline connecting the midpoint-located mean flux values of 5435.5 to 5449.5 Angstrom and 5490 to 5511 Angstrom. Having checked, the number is 0.03 mag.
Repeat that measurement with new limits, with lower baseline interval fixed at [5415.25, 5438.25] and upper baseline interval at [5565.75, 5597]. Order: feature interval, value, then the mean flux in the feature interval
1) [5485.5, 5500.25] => 0.027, 26.8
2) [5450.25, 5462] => 0.047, 26.7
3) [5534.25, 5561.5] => 0.028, 26.3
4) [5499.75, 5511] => 0.038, 26.4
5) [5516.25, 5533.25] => -0.006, 27.3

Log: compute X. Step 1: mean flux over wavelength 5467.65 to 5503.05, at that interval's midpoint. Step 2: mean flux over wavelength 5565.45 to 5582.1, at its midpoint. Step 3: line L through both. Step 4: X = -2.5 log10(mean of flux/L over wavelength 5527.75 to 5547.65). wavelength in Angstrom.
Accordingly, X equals 0.03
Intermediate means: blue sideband 26.3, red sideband 27.5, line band 26.3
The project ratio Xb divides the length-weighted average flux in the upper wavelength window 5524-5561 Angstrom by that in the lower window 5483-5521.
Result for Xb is 1.0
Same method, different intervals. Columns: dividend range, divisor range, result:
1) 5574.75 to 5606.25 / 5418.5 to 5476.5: 1.02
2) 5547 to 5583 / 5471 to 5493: 1.01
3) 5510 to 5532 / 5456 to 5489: 1.06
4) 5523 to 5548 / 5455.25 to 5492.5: 1.00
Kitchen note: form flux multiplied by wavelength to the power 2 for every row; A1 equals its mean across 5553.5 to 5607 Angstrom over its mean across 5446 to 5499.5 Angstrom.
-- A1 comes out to 1.1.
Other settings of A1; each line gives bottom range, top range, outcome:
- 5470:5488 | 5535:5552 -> 1.01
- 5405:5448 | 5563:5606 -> 1.04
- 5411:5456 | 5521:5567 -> 1.01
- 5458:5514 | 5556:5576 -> 1.06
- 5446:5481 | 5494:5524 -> 1.06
